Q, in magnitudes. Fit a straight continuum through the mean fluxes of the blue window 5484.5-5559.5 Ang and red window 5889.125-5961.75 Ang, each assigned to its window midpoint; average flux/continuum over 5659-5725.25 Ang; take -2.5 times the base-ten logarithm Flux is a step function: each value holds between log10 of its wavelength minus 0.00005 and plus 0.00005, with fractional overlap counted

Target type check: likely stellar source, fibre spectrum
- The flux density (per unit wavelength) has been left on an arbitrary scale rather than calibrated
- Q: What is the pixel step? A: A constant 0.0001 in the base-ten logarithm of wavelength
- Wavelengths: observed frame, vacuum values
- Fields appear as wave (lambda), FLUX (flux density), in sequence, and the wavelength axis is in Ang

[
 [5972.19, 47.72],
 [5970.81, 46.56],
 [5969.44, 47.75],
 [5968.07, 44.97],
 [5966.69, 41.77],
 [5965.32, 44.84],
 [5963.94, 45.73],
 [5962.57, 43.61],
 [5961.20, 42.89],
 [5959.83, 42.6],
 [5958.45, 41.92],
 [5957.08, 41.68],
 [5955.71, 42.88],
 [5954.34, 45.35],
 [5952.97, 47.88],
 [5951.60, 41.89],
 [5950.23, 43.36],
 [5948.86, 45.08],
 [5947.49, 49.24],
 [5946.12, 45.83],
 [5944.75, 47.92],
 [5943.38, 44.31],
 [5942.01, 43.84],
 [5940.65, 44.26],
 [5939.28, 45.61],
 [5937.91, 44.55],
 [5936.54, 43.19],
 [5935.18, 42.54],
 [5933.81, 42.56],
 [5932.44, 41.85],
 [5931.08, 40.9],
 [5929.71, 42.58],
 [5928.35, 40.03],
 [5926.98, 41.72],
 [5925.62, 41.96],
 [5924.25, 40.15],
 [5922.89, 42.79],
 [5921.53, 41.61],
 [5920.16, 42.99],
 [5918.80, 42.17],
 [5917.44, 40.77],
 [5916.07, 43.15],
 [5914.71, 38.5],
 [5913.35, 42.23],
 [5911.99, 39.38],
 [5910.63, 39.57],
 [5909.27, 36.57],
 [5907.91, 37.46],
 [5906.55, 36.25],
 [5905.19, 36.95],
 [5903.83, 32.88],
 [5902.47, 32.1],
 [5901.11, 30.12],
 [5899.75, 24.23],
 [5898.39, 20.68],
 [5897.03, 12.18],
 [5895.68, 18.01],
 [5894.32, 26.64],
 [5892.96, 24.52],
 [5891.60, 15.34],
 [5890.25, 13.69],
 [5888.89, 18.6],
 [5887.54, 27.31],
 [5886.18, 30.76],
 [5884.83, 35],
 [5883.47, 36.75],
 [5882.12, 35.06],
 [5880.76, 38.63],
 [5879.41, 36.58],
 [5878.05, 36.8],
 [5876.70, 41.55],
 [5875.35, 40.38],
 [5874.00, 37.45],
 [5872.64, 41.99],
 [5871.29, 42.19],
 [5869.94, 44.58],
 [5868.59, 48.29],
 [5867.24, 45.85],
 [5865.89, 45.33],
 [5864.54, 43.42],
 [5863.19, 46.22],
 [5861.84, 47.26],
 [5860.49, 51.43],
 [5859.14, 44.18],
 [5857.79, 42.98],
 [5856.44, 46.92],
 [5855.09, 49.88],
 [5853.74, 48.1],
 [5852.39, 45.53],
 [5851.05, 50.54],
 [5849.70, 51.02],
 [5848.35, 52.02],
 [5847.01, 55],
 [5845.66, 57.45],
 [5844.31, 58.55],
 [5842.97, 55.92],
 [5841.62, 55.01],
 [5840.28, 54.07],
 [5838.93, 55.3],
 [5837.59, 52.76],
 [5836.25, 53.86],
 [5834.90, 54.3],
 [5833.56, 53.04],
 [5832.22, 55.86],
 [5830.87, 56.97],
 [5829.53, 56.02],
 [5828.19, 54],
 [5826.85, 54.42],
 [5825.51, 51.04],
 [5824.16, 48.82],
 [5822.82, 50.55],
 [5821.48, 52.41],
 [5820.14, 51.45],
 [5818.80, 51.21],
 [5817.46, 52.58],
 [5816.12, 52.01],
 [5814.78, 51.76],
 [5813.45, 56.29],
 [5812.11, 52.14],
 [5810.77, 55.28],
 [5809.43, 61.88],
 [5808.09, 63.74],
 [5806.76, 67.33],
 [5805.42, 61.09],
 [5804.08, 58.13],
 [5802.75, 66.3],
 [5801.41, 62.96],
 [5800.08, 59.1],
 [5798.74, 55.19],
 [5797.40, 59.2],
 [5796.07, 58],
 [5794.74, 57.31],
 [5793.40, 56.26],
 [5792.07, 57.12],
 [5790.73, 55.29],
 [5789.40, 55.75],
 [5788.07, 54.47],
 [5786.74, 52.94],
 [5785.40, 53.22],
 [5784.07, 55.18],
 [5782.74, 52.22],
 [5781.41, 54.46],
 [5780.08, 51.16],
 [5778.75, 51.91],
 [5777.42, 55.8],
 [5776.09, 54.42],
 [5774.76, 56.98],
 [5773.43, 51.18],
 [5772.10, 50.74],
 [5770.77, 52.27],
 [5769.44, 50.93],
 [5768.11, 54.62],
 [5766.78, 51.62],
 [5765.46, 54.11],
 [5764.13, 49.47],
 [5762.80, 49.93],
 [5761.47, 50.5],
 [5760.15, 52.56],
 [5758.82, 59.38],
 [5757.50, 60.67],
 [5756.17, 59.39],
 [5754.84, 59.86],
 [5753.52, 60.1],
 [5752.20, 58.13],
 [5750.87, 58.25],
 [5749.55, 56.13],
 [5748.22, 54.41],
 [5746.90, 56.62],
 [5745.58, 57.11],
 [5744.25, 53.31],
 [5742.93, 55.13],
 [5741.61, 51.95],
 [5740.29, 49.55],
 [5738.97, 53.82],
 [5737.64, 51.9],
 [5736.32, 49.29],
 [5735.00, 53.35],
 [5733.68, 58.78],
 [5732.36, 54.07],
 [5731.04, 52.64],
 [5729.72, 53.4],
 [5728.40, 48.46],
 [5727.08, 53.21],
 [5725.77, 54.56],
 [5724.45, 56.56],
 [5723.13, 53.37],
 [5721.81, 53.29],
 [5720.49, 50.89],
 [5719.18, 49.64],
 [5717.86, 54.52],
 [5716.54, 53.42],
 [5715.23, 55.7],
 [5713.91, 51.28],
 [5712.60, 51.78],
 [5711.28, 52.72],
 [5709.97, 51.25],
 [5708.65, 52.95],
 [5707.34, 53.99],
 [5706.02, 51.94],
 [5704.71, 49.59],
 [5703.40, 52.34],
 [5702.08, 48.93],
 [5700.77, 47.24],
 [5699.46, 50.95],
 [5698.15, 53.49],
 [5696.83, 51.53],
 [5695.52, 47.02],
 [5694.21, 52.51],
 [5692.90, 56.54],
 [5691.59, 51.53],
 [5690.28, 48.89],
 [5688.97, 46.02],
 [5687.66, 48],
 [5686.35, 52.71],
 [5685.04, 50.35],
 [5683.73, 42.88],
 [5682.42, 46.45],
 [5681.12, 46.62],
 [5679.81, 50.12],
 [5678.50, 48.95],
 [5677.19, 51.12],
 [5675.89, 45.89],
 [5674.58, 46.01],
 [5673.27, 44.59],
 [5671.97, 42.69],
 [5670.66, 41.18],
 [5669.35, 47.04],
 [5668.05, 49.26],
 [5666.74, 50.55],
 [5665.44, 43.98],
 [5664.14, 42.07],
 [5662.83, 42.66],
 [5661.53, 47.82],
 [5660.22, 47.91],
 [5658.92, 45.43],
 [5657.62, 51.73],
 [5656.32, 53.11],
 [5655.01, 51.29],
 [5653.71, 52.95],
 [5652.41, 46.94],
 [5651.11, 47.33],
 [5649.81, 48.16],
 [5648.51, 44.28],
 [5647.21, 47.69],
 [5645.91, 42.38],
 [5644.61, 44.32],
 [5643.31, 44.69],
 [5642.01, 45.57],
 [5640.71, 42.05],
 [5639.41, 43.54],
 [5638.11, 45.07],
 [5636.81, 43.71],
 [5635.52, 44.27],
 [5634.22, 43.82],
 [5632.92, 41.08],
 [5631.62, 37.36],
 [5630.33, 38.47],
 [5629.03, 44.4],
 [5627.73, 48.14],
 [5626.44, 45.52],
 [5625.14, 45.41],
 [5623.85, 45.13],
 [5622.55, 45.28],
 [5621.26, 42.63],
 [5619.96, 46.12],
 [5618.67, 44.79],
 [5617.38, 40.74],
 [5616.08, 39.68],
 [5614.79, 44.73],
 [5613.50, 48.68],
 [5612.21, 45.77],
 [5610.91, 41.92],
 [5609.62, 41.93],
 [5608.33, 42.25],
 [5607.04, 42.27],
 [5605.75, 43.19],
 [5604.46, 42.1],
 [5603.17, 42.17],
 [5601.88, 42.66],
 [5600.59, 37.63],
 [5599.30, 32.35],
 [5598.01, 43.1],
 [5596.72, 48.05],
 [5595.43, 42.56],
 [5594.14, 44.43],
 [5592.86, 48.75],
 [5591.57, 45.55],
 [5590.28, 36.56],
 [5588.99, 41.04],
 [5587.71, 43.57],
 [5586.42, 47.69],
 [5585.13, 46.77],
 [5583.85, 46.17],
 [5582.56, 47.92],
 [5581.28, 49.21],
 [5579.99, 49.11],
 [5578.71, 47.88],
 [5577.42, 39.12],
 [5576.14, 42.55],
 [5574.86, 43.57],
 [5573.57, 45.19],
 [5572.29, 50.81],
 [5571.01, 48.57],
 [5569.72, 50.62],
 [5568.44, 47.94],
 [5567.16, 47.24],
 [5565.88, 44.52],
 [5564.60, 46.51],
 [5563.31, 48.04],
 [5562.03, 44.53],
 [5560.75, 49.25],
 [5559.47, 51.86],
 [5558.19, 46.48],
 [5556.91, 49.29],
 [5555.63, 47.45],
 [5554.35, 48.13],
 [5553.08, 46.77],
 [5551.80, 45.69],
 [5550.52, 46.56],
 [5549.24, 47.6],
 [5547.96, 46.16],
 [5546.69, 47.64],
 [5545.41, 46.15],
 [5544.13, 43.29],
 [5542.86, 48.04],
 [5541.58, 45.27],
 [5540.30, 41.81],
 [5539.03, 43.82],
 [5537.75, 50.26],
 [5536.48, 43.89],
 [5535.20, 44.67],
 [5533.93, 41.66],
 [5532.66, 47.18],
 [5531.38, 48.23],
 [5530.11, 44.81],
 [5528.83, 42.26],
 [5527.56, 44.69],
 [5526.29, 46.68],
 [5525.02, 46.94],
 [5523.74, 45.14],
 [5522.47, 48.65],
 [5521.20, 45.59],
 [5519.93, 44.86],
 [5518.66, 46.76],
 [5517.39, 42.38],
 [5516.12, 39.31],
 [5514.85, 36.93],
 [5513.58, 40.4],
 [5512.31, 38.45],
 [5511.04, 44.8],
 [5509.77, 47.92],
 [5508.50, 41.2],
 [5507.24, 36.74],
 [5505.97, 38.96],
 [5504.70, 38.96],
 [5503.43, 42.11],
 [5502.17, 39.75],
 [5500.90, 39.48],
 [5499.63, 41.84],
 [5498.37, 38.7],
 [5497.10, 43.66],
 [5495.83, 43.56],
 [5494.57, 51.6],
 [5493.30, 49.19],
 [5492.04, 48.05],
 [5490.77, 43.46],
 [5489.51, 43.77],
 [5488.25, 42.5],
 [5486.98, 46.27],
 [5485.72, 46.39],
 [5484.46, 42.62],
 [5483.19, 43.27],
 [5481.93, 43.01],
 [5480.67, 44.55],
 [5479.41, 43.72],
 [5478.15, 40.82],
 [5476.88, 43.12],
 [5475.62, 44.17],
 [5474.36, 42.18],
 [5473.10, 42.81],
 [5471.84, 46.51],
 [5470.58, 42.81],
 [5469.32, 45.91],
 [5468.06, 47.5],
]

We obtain -0.184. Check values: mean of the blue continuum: 44.5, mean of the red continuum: 38.2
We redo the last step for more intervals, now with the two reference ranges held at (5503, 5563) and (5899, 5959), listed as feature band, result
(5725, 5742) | -0.222 mag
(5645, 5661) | -0.106 mag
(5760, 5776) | -0.217 mag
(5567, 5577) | -0.057 mag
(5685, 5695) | -0.171 mag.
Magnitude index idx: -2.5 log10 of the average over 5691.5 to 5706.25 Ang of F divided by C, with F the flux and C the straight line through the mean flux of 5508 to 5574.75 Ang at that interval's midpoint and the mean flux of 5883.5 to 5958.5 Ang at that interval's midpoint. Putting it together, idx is -0.206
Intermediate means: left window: 45.7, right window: 37.4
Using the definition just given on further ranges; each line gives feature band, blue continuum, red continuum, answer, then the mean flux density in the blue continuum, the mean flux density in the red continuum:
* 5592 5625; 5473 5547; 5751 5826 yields 0.11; 43.8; 55.4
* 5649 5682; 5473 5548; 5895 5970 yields -0.12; 43.8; 40.3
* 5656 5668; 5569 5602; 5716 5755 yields 0.05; 44.7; 54.1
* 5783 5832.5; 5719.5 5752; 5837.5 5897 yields -0.19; 53.8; 41.5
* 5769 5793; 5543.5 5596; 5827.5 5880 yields -0.12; 46.3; 48.9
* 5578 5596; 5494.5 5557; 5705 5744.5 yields 0.03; 44.2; 52.9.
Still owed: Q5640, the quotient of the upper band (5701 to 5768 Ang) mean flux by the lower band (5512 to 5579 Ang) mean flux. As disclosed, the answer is 1.2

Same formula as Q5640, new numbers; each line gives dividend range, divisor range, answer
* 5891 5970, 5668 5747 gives 0.77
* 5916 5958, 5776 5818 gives 0.77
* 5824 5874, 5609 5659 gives 1.12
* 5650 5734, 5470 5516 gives 1.17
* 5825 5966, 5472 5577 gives 0.94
